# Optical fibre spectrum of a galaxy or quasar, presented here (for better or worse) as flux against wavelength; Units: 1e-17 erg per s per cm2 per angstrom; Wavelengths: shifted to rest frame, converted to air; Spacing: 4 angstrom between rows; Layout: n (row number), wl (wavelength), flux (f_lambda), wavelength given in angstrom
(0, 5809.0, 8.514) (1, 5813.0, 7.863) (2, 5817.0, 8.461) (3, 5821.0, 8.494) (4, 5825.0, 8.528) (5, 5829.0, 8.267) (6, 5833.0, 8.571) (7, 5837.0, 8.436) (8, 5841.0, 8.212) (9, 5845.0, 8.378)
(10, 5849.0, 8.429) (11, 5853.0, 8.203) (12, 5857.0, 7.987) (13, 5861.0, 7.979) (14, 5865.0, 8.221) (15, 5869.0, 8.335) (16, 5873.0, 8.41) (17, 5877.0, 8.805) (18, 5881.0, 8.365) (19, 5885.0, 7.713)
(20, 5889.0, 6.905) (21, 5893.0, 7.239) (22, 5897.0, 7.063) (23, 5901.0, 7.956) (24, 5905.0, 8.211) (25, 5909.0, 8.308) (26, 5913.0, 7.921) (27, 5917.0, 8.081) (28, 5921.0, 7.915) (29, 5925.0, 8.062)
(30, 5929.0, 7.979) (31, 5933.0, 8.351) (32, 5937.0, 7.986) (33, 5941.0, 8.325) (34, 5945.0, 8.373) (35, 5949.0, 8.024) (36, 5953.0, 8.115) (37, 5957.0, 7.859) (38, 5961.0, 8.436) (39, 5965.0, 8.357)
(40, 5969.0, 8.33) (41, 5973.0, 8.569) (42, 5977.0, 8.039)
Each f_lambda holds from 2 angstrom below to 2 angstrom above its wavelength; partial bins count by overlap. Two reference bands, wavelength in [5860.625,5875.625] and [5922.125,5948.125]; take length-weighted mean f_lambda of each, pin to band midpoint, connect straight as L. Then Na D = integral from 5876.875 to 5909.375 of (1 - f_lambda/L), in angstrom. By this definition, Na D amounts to 1.9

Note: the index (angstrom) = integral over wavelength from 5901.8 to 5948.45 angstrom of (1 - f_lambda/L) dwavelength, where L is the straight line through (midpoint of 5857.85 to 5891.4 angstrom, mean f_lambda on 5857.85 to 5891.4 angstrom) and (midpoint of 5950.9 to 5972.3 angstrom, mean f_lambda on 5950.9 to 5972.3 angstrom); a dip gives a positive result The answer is 0.24 angstrom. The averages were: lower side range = 8.08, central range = 8.13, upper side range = 8.24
